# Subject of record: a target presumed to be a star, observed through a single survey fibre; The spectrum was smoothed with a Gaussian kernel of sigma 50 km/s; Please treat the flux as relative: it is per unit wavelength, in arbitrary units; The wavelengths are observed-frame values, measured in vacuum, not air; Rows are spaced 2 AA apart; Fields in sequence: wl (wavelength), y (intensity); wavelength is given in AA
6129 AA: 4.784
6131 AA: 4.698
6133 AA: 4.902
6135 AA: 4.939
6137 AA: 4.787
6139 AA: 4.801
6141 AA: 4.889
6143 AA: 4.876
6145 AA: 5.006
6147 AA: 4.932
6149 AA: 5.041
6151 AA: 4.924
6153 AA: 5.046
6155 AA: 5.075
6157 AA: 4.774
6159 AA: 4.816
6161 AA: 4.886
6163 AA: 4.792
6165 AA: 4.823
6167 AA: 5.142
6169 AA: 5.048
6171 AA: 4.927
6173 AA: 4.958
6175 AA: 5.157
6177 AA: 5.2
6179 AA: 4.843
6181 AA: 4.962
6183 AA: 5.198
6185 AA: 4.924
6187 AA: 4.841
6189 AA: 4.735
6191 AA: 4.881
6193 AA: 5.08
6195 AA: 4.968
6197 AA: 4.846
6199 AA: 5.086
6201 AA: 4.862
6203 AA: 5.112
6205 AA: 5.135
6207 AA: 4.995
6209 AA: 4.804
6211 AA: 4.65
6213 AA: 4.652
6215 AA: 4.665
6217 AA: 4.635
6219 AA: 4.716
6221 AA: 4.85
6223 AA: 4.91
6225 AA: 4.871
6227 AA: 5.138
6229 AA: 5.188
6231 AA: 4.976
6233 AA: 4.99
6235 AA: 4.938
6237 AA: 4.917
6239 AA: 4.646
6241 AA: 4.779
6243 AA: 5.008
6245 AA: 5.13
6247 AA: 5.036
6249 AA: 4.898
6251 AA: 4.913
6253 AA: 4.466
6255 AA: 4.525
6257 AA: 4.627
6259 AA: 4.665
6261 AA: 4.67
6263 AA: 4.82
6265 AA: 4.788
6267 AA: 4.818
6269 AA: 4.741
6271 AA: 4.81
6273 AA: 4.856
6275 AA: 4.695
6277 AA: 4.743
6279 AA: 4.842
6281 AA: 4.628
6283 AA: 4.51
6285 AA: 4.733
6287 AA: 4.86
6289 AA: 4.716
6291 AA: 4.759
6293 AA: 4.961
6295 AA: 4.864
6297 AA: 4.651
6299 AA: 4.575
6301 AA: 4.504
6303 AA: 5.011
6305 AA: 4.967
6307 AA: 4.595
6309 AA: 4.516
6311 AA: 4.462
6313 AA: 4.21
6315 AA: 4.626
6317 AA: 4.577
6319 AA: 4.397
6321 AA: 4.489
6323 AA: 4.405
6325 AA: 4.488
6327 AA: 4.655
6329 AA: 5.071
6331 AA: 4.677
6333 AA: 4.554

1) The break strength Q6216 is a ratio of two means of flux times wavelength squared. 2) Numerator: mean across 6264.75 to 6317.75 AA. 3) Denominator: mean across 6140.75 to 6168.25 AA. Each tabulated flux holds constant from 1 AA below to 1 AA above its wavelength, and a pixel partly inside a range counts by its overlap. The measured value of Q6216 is 1.00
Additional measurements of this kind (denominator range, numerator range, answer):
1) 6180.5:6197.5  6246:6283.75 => 0.98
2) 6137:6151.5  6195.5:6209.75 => 1.03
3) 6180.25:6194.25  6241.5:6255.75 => 1.00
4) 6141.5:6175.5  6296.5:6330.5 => 0.98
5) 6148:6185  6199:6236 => 1.00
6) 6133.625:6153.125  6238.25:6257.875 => 1.01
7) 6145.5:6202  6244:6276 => 0.99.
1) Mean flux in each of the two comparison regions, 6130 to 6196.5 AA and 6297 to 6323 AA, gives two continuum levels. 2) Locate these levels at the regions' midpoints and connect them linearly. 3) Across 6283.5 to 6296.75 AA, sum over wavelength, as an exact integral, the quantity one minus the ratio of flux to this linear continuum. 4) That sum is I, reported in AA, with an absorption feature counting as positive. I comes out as -0.49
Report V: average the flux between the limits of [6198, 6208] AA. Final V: 5.04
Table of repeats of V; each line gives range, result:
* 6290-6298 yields 4.81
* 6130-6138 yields 4.83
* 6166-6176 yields 5.05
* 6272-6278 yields 4.76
